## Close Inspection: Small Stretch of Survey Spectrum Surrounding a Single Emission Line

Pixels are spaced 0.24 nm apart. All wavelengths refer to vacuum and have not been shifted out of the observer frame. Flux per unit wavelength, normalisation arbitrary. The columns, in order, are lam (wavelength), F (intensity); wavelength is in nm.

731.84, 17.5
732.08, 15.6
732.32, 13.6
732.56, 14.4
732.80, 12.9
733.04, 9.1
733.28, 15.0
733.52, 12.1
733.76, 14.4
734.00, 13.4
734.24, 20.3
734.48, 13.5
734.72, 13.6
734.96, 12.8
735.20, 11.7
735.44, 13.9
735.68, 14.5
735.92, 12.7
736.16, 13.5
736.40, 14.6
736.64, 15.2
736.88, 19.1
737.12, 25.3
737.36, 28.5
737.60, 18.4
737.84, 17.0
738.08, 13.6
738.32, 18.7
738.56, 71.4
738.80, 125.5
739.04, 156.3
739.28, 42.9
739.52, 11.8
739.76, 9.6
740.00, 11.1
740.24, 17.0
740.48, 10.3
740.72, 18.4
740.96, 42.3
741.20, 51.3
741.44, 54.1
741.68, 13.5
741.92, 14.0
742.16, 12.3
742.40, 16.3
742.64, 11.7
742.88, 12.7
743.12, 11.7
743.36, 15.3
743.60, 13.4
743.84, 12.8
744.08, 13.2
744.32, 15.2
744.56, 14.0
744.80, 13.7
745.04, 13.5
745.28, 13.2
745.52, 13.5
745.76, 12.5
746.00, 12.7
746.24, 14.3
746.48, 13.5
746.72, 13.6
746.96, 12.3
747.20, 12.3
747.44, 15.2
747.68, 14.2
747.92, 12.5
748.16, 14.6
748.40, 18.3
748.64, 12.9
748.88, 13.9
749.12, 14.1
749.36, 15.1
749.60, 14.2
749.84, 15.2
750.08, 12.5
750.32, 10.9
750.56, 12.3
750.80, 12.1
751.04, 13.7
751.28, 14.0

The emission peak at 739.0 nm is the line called Halpha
